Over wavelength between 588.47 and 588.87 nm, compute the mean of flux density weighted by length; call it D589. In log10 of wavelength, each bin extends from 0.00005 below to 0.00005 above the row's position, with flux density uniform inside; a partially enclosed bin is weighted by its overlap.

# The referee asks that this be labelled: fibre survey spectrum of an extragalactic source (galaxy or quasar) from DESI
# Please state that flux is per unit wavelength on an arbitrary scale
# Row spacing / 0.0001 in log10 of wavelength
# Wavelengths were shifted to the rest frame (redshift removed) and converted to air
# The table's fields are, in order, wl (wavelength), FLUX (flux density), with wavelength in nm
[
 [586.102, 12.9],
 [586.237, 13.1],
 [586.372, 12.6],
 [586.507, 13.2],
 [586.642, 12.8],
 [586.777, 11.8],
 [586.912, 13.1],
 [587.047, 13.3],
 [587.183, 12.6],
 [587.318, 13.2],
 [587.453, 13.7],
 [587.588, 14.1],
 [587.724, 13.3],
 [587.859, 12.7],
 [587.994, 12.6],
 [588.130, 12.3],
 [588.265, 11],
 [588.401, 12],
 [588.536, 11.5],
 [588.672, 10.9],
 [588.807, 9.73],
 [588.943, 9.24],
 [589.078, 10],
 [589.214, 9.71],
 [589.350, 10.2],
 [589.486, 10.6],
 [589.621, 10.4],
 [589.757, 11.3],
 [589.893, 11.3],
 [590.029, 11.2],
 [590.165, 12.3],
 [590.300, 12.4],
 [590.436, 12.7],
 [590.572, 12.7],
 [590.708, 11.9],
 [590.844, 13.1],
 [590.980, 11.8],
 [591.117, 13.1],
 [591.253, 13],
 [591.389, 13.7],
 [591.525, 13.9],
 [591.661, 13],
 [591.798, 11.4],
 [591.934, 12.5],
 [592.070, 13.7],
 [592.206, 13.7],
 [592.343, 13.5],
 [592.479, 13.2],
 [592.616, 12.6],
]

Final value 10.7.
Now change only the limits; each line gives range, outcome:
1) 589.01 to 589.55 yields 10.1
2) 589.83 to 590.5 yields 12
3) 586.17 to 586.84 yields 12.7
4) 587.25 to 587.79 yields 13.6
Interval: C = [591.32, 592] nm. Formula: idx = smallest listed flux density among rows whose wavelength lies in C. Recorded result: 11.4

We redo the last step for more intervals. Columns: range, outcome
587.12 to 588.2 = 12.3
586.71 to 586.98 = 11.8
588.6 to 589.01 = 9.24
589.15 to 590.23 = 9.71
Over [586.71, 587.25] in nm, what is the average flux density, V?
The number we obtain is 12.7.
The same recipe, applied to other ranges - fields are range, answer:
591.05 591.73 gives 13.3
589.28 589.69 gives 10.4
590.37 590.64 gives 12.7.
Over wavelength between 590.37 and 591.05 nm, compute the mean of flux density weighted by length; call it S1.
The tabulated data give 12.4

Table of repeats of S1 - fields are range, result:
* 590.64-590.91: 12.5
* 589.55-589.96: 11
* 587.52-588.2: 13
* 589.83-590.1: 11.2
